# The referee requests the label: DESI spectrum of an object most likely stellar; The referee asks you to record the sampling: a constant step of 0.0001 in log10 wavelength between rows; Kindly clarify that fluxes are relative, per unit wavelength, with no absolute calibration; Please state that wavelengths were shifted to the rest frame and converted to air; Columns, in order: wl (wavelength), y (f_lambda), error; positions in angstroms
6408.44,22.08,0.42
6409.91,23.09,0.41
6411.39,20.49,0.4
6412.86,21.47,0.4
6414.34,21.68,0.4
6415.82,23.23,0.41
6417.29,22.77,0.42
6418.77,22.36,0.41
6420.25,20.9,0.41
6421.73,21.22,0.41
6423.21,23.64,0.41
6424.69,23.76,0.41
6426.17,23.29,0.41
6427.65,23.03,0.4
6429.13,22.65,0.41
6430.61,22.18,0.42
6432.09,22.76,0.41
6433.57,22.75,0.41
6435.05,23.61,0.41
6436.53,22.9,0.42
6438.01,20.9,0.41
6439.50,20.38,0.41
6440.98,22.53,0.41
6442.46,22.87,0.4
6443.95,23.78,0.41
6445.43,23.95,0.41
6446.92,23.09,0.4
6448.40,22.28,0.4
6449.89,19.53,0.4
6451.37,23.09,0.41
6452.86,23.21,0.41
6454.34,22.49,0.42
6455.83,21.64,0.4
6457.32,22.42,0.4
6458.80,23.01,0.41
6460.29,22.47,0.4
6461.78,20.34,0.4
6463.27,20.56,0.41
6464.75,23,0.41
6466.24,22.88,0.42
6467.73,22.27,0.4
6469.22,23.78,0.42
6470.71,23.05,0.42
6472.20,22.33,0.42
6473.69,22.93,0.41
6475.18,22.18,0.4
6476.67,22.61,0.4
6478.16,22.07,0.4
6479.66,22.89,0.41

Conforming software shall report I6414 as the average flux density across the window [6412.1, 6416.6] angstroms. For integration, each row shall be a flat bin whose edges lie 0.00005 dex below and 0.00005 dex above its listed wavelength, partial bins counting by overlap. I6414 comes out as 22.2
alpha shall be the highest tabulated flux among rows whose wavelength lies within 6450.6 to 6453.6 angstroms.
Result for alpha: 23.21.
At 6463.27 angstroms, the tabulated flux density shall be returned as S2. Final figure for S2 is 20.56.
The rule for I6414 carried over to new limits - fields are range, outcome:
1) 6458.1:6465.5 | 21.9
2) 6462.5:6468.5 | 22.2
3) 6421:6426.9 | 23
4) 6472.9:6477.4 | 22.6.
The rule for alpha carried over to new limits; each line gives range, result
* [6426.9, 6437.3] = 23.61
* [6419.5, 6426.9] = 23.76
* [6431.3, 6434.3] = 22.76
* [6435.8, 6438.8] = 22.9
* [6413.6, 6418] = 23.23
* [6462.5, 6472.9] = 23.78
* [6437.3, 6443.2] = 22.87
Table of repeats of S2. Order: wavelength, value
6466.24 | 22.88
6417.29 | 22.77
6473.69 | 22.93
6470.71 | 23.05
